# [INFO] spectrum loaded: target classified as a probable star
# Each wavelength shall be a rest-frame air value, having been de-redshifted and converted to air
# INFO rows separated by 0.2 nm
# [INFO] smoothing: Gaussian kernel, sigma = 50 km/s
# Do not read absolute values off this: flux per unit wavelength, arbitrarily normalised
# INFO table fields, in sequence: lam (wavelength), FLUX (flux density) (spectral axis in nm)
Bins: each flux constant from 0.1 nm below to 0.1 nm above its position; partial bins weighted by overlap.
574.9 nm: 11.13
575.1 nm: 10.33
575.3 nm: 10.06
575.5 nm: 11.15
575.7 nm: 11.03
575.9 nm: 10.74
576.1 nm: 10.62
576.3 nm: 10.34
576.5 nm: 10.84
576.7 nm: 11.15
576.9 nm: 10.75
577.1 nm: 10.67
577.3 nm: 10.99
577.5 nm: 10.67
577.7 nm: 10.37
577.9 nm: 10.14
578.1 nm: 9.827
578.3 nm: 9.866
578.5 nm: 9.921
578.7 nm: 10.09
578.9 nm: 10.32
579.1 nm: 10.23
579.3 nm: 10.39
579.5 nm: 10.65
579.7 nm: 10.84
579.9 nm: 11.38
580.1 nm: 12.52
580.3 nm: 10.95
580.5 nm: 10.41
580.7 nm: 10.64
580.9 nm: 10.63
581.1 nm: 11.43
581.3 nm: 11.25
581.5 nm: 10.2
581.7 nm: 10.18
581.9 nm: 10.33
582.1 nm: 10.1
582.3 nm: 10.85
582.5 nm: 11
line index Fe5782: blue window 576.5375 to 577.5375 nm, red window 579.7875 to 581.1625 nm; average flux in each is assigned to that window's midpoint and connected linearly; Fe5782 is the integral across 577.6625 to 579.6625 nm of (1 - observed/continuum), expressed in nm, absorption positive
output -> 0.14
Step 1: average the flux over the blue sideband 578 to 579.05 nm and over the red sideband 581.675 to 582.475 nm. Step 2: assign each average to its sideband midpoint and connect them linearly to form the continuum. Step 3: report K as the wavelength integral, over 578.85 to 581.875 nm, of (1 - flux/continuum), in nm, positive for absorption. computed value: -0.17 nm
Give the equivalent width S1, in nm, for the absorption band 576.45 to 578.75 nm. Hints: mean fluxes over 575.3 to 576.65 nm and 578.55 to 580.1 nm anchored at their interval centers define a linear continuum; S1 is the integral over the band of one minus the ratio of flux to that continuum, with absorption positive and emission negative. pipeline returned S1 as 0.06 nm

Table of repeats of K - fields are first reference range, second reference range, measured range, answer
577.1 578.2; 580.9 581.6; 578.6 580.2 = -0.021 nm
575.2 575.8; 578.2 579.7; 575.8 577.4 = -0.026 nm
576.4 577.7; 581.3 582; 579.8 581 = -0.067 nm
